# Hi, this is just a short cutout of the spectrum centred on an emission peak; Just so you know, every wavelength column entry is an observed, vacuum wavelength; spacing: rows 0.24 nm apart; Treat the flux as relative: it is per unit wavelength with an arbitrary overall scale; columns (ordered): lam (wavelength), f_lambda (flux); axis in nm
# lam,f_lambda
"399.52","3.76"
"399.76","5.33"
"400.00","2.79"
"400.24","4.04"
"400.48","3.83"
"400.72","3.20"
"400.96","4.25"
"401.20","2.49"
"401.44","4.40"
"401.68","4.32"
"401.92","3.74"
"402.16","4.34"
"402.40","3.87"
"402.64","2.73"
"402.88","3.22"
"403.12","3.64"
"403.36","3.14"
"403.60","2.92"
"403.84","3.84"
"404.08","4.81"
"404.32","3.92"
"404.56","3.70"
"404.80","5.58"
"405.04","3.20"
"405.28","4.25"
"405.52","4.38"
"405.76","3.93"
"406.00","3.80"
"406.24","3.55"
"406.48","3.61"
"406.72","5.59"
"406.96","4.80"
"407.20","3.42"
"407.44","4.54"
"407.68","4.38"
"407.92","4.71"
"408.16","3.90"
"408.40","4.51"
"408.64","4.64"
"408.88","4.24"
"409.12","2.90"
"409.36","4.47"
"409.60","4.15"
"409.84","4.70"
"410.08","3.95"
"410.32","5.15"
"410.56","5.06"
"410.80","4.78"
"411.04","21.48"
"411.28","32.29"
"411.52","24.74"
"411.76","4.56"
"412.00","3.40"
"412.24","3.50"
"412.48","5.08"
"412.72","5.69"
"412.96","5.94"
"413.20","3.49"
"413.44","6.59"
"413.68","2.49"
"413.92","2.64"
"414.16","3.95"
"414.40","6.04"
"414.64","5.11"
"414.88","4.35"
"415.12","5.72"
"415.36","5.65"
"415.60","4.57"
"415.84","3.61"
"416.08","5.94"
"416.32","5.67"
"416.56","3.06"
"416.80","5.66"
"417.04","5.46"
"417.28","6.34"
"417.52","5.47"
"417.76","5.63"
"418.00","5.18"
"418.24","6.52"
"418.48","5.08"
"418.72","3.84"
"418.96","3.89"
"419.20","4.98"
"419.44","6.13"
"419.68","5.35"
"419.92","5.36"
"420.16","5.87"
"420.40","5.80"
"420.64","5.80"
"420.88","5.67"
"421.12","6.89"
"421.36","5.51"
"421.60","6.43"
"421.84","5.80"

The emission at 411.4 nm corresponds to [O II]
